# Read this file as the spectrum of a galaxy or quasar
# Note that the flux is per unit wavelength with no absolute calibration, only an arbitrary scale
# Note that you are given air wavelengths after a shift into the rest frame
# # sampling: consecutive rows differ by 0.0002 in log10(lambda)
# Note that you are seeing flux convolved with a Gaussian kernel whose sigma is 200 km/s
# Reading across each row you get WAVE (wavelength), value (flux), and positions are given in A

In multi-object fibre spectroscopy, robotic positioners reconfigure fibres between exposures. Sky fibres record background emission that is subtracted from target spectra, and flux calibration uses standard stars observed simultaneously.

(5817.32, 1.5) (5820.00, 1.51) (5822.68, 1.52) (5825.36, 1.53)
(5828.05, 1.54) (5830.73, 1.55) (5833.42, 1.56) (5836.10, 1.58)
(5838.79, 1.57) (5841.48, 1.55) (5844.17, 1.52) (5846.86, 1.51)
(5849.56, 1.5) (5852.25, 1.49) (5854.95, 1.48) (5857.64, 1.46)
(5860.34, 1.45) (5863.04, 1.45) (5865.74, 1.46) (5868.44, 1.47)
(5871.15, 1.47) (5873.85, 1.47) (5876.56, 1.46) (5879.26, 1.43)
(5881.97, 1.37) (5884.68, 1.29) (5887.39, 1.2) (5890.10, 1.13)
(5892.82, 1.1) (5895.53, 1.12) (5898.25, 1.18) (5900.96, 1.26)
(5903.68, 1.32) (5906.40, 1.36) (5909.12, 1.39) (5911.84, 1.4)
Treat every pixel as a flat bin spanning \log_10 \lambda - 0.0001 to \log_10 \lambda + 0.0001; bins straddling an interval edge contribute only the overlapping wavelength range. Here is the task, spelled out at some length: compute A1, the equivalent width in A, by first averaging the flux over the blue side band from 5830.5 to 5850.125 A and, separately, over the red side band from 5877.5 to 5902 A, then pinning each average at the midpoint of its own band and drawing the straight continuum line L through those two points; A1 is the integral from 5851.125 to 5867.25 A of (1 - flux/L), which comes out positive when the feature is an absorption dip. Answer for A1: -0.4 A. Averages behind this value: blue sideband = 1.54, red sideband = 1.23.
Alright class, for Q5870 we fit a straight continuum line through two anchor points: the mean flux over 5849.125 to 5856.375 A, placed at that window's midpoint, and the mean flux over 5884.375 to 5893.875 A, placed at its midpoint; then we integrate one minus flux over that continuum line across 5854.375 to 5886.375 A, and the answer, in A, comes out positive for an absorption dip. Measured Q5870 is -2.5 A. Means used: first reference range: 1.49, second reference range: 1.17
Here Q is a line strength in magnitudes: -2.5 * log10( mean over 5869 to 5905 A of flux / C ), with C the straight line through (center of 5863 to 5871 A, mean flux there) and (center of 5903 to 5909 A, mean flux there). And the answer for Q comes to 0.09 mag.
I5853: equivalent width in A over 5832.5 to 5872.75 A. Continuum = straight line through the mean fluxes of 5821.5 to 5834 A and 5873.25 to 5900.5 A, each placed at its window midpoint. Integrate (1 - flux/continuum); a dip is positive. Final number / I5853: -2.14 A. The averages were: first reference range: 1.54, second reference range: 1.27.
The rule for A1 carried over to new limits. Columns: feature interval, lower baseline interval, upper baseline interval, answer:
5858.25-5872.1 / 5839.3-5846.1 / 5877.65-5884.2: -0.09 A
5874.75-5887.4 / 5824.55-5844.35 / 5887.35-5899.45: -1.48 A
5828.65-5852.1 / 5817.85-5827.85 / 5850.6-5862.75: -0.72 A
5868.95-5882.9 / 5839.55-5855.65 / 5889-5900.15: -1.70 A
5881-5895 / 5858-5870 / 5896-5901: 0.73 A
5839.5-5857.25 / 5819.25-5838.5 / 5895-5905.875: -0.57 A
